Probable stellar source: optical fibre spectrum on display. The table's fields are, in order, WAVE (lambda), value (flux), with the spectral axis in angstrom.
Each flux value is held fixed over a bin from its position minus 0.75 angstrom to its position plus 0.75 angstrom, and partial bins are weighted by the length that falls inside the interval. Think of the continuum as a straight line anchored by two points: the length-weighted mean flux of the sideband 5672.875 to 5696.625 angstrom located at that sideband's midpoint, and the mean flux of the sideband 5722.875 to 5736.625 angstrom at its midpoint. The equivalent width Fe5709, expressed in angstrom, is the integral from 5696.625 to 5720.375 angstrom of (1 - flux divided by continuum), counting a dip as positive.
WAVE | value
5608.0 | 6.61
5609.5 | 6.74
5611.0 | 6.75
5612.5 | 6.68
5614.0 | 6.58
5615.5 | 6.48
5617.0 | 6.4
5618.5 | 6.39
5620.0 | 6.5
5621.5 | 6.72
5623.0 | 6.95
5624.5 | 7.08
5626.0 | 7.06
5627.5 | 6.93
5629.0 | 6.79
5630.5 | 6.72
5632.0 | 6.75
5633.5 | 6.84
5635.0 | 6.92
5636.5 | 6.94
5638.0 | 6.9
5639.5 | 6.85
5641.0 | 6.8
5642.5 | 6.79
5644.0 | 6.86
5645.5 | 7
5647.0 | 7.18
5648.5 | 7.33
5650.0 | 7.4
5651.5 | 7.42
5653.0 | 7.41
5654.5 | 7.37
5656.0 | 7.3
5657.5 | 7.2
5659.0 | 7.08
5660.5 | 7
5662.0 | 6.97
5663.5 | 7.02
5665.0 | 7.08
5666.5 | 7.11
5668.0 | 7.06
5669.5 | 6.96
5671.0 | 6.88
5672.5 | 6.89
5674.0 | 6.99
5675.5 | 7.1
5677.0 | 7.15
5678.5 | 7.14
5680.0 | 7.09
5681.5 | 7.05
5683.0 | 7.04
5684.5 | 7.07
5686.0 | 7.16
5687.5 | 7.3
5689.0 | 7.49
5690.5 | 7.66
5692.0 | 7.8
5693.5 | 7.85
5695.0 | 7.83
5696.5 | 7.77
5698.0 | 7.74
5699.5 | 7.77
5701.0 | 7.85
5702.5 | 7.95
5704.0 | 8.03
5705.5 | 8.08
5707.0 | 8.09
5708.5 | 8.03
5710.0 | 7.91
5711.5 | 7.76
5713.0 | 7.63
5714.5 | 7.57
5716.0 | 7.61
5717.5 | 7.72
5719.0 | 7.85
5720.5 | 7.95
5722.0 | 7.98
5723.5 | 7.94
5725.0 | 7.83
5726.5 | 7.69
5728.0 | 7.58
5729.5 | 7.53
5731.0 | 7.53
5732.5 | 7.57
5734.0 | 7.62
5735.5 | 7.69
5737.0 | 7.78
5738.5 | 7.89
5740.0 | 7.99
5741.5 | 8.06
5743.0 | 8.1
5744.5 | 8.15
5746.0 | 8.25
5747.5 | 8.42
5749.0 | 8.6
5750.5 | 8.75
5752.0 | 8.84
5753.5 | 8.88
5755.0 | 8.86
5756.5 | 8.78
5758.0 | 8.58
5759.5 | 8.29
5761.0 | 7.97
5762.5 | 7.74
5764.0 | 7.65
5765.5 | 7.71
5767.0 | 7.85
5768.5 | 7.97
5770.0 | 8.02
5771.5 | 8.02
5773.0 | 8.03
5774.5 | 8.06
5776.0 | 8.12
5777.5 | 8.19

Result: -1.07 angstrom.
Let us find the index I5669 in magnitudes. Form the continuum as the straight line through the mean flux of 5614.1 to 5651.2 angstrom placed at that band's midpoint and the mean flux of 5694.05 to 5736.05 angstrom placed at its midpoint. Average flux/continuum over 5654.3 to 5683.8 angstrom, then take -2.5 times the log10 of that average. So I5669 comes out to 0.030 mag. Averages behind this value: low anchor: 6.86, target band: 7.07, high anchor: 7.79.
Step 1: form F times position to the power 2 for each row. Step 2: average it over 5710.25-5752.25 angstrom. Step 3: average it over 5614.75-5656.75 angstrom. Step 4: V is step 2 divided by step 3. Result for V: 1.2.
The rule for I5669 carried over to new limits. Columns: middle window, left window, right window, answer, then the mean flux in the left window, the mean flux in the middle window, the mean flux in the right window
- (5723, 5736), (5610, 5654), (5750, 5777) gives 0.03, 6.88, 7.66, 8.22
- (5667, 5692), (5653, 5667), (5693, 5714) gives 0.05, 7.14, 7.15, 7.87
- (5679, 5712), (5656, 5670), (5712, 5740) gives -0.03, 7.07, 7.65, 7.73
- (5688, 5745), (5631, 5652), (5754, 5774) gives -0.02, 6.99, 7.81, 8.12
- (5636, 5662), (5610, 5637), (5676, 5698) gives -0.02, 6.75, 7.11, 7.39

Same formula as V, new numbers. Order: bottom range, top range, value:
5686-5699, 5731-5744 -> 1.04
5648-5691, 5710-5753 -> 1.13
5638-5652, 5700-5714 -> 1.15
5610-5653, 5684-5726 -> 1.16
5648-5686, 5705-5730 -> 1.12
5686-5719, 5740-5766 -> 1.09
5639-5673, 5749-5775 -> 1.21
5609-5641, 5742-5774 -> 1.28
